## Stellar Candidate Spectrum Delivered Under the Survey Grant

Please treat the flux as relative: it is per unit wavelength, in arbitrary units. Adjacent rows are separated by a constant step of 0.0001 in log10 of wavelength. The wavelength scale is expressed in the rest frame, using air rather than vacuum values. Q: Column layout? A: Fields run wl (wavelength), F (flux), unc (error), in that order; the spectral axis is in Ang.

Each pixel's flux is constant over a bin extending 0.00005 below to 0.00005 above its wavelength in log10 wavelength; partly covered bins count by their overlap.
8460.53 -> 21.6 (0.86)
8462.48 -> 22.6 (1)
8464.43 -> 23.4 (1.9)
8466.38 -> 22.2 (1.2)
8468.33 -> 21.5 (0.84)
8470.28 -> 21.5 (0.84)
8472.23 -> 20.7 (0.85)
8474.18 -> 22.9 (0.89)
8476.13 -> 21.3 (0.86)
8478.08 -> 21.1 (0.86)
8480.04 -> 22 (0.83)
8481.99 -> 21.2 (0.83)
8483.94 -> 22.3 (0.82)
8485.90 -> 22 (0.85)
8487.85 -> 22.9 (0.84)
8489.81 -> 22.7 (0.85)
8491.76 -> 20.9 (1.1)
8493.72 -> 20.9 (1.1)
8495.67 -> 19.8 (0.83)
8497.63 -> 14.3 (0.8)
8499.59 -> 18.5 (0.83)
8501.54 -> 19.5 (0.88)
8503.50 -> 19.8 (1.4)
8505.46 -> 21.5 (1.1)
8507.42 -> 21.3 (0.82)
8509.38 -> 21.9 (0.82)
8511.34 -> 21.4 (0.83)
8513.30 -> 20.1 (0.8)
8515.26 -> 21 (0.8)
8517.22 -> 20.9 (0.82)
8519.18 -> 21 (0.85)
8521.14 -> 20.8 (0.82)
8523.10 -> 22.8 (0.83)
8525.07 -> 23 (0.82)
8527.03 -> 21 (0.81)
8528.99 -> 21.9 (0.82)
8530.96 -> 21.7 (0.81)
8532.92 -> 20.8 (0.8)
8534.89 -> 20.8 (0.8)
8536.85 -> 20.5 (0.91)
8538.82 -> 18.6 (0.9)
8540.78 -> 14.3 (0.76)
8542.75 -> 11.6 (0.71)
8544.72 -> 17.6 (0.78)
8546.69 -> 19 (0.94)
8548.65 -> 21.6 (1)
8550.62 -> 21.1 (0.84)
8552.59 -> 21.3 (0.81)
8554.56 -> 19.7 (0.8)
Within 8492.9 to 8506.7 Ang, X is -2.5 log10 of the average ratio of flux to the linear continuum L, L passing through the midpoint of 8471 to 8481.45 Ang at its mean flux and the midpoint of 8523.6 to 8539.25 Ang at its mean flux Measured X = 0.12 mag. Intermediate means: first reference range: 21.6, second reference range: 21.2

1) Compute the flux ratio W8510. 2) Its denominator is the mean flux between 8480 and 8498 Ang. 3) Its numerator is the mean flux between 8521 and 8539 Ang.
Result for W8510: 1.01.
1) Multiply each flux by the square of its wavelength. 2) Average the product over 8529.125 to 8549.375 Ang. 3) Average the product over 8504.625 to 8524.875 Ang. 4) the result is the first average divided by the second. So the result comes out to 0.9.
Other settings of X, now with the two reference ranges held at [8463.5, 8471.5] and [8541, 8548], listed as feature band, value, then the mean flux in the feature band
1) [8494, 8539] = -0.13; 20.6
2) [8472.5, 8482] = -0.02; 21.7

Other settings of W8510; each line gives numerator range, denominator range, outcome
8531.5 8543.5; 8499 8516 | 0.88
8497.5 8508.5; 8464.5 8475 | 0.89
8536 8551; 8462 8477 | 0.81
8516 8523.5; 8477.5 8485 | 0.98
